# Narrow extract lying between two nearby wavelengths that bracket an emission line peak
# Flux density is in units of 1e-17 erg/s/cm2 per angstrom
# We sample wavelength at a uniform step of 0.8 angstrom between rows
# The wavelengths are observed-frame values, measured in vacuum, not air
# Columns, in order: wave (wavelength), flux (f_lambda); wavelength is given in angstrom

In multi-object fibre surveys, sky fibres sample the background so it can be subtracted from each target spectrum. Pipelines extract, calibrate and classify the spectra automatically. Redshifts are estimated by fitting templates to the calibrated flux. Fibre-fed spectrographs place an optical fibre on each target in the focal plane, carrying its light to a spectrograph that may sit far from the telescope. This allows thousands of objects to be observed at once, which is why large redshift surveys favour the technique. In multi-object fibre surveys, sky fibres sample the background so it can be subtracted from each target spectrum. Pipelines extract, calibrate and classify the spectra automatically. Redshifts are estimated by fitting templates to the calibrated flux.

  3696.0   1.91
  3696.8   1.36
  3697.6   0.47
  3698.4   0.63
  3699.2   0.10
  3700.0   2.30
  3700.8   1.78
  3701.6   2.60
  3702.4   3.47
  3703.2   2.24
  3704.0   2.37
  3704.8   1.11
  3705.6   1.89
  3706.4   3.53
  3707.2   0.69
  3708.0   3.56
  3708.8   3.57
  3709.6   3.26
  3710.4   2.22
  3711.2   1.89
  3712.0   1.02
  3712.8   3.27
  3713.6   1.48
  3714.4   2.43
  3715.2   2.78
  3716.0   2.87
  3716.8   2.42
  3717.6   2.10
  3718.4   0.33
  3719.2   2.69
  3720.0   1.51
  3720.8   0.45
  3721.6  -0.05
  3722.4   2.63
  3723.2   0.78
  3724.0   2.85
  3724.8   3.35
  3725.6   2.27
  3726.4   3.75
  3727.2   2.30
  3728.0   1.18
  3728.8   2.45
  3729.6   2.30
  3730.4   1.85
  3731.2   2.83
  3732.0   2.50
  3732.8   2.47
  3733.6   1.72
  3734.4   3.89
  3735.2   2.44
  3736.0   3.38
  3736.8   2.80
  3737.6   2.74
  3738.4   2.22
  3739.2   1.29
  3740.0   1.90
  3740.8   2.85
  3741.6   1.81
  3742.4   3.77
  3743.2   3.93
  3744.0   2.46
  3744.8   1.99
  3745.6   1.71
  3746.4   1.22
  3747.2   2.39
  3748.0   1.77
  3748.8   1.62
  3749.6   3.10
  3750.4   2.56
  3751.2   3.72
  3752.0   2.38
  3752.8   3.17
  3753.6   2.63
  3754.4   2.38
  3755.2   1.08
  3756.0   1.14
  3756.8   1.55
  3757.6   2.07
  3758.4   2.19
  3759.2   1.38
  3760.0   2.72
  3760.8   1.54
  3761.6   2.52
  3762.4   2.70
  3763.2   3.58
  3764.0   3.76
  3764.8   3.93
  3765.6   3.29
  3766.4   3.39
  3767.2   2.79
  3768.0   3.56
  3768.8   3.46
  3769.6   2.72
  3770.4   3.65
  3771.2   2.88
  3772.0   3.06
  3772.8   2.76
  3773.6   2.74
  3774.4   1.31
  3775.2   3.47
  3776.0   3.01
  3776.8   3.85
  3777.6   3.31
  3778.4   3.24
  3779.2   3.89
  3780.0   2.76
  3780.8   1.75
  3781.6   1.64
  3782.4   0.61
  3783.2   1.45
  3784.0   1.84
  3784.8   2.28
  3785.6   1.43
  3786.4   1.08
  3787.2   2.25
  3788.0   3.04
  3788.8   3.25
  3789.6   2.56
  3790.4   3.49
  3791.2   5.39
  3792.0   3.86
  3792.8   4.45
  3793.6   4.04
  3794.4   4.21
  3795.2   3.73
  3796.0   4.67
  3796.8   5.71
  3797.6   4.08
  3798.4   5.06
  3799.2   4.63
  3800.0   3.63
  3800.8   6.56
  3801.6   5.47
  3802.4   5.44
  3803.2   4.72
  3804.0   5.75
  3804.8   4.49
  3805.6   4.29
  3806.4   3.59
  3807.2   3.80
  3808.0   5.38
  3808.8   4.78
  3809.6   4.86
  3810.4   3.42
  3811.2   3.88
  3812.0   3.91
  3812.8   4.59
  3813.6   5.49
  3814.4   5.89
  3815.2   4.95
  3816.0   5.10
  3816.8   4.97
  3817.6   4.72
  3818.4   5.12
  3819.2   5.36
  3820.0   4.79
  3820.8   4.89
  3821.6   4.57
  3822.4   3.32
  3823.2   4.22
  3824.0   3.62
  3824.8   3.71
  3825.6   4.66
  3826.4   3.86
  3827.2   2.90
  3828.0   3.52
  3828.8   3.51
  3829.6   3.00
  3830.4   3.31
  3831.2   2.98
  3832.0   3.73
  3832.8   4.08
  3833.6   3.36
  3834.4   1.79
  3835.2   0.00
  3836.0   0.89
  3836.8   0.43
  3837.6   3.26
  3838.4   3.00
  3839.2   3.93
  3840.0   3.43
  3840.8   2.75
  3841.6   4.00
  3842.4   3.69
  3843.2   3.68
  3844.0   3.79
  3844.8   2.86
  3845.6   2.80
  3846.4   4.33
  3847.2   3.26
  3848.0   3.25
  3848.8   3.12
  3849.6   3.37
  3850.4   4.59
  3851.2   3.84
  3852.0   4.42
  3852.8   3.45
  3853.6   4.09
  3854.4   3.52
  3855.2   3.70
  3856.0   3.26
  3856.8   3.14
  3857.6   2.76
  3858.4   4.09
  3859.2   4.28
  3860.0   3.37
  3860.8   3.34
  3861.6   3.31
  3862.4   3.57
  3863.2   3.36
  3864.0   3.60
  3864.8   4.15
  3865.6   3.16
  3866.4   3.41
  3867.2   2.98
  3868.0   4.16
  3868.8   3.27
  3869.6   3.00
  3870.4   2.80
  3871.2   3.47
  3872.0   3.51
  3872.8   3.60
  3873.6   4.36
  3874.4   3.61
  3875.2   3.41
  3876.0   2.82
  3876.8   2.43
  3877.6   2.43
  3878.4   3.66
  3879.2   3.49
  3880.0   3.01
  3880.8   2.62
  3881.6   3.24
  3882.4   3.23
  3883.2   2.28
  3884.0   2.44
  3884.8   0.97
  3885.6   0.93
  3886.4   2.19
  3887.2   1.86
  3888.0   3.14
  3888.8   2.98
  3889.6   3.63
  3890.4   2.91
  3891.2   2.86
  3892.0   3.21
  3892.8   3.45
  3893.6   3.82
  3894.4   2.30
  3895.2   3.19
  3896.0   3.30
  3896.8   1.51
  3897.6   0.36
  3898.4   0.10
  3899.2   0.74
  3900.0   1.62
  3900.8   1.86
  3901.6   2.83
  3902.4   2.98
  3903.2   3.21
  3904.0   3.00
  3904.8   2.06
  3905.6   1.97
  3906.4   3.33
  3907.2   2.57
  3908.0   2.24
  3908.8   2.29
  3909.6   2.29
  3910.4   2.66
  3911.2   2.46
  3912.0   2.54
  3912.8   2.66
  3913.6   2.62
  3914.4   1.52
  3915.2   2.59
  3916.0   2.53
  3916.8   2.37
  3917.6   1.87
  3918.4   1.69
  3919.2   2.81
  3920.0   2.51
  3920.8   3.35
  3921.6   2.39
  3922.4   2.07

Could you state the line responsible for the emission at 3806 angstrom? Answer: Lyman alpha 1216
